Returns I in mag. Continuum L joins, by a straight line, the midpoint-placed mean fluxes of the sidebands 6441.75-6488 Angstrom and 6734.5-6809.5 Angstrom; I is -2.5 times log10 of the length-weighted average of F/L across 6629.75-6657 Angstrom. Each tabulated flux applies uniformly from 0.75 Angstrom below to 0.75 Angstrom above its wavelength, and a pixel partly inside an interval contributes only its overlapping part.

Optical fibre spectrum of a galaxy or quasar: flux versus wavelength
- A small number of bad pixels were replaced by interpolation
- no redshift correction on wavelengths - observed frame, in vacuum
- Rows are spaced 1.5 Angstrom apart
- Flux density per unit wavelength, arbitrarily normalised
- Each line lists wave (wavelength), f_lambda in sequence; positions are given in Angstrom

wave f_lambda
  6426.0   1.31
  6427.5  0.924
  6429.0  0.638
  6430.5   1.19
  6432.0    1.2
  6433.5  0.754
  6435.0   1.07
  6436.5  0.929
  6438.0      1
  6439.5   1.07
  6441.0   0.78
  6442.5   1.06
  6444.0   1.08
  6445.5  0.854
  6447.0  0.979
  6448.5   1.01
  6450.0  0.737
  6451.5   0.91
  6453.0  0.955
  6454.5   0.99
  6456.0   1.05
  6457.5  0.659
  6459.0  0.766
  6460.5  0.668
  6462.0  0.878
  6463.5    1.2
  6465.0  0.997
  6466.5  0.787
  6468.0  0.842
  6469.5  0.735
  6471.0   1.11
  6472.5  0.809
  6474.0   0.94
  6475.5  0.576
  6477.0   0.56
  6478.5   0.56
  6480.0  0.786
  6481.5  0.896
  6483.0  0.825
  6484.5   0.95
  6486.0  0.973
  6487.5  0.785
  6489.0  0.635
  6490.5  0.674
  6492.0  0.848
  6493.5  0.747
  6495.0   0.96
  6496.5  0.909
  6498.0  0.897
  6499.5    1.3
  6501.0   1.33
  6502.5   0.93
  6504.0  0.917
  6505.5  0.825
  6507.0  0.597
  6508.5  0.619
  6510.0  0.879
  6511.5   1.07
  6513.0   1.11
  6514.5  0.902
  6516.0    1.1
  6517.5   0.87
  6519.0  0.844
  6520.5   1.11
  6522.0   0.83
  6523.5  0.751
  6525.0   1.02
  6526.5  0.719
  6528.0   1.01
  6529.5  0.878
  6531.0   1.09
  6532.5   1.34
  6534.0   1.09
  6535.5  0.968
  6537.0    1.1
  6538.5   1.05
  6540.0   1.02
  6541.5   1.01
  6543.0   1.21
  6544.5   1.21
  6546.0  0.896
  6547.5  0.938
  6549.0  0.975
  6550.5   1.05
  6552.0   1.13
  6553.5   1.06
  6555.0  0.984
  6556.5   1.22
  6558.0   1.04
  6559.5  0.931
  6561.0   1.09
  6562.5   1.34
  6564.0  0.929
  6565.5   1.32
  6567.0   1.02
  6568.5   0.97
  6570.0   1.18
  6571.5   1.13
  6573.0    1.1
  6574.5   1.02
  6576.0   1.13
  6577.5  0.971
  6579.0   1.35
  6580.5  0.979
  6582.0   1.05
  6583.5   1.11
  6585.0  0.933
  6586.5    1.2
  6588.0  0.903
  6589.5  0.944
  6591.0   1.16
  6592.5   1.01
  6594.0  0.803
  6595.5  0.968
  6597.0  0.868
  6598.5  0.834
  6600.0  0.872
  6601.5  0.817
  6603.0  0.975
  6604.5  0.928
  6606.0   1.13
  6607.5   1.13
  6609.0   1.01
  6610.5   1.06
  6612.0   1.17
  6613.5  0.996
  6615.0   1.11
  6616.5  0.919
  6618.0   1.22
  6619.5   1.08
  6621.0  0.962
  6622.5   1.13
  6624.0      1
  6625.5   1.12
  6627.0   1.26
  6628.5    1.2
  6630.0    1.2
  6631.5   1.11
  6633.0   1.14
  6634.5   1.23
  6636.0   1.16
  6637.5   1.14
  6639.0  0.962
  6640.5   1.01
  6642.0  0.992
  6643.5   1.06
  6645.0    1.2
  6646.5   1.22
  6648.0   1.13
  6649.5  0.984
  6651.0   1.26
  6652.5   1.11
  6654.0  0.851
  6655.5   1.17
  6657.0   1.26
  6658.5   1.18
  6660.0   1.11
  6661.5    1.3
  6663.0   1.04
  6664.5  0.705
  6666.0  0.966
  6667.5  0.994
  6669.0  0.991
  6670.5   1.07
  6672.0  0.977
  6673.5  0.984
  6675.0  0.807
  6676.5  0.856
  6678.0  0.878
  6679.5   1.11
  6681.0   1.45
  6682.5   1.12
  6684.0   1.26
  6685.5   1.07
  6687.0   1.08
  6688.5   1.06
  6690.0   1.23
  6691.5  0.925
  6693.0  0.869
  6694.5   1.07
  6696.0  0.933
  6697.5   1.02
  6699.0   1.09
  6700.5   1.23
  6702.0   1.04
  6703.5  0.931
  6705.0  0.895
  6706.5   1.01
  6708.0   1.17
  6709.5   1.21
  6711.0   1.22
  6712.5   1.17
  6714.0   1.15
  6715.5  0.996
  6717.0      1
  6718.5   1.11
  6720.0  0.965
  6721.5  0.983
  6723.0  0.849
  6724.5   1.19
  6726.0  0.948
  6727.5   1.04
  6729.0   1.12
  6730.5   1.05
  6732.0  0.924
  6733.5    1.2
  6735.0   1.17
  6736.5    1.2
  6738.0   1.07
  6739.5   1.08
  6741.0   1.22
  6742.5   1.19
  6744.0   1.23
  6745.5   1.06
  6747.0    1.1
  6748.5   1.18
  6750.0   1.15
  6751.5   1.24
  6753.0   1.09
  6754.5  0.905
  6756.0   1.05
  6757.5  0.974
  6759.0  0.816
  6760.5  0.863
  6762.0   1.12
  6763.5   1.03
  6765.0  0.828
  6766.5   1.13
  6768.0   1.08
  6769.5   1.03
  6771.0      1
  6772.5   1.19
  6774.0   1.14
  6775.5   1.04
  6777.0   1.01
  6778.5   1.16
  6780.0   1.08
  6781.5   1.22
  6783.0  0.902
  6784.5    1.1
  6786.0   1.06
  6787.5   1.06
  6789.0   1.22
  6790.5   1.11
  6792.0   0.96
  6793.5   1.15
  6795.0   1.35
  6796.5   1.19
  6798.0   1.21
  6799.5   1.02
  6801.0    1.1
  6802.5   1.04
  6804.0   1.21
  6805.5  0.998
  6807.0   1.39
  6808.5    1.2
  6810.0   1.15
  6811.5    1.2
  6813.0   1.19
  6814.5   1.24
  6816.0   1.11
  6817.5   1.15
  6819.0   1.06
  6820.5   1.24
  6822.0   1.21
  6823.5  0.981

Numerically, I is -0.11 mag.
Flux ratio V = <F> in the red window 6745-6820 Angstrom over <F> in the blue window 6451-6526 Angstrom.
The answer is 1.25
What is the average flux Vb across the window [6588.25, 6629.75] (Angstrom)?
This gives 1.03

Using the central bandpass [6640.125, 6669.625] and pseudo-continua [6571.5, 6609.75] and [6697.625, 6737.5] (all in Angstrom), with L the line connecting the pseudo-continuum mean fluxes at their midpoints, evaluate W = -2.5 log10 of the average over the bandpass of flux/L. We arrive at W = -0.04 mag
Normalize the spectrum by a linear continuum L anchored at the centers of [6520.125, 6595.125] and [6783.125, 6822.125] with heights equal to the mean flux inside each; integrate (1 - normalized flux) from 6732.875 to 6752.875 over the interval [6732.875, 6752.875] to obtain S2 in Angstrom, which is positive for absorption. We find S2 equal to -0.7 Angstrom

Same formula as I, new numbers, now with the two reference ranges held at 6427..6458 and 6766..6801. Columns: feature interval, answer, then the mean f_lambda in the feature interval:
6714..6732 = 0.054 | 1.02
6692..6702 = 0.033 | 1.03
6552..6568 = -0.095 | 1.09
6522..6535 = 0.010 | 0.978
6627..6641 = -0.102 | 1.14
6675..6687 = -0.029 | 1.09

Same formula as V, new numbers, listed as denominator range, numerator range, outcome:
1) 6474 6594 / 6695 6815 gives 1.11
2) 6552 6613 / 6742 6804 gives 1.04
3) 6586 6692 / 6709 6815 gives 1.04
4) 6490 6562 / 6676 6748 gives 1.10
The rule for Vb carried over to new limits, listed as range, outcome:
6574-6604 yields 0.994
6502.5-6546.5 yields 0.967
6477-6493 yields 0.782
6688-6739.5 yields 1.06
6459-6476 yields 0.867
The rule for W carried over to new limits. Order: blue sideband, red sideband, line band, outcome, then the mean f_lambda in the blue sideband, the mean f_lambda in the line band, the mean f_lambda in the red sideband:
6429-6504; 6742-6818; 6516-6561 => -0.08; 0.899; 1.01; 1.1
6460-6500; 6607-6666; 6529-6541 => -0.15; 0.844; 1.07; 1.1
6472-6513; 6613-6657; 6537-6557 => -0.12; 0.849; 1.06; 1.1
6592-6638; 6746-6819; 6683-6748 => 0.00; 1.05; 1.08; 1.1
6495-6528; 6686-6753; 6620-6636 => -0.12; 0.932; 1.14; 1.08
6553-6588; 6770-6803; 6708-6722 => 0.00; 1.09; 1.1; 1.11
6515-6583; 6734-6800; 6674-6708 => 0.03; 1.04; 1.04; 1.09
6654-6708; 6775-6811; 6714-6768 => 0.03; 1.05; 1.06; 1.12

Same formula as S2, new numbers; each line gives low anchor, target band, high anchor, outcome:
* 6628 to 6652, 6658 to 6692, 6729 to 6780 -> 1.8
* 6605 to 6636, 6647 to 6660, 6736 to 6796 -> -0.2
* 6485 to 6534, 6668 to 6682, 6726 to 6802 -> 0.2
